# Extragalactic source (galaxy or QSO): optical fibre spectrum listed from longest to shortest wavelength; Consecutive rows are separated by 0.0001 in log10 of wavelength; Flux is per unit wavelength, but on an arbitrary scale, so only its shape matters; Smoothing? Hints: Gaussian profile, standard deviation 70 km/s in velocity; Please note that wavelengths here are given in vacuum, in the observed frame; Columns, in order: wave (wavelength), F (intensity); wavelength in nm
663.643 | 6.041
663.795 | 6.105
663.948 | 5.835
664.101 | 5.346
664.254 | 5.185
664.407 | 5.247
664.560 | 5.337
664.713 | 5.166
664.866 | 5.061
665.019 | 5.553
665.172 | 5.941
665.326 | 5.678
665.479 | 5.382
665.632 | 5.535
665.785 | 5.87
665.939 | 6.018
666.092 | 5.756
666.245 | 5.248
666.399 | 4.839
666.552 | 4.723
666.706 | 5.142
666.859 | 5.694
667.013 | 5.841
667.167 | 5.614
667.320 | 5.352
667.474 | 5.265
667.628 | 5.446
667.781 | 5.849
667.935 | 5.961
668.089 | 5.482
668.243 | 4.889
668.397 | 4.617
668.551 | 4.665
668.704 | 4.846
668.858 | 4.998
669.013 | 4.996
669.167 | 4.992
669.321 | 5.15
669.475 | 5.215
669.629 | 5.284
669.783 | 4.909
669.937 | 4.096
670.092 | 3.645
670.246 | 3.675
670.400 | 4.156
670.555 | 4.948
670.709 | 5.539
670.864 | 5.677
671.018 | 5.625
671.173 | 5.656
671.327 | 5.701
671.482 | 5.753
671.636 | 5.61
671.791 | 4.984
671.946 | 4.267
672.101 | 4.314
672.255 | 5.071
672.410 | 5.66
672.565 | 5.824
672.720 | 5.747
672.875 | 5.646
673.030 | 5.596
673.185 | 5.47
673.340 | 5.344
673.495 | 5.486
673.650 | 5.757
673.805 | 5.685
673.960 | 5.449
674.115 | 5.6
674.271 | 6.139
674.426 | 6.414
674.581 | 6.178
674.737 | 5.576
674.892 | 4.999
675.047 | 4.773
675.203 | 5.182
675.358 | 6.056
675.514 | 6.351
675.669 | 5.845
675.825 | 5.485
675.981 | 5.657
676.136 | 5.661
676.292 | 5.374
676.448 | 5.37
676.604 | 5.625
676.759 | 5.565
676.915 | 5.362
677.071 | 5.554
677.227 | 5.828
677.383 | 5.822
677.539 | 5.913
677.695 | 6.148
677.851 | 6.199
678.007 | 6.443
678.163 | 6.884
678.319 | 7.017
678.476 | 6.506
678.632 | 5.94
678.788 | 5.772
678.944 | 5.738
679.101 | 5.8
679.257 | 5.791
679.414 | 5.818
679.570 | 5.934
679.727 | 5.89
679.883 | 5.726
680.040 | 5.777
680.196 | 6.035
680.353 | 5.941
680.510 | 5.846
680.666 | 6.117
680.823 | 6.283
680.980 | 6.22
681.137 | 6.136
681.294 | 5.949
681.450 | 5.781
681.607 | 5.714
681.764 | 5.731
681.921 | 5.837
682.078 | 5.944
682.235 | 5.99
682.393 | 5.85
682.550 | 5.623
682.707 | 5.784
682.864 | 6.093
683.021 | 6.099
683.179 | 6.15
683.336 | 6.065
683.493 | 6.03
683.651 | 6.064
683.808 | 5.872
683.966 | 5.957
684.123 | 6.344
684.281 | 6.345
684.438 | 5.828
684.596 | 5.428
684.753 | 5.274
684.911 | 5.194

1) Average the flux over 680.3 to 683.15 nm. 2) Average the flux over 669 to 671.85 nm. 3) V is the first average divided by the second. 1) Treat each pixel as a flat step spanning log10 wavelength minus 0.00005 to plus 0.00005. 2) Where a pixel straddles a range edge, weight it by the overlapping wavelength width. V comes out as 1.18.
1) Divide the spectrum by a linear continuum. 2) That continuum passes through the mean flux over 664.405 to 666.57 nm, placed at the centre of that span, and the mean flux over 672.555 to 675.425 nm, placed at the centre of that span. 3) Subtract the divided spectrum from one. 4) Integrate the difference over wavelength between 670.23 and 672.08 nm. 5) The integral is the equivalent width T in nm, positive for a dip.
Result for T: 0.14 nm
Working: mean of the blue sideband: 5.45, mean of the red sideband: 5.62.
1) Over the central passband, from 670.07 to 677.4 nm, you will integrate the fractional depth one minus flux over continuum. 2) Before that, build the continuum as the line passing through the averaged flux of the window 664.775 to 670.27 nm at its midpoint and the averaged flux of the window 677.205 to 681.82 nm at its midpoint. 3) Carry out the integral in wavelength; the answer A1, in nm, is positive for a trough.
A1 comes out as 0.255 nm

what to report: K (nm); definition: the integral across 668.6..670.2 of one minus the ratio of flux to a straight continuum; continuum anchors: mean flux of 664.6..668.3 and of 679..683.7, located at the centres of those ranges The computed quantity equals 0.223 nm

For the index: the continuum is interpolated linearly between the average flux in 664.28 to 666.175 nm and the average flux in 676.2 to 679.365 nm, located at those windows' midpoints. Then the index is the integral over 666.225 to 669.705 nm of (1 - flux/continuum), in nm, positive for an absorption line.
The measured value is 0.247 nm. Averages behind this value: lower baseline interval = 5.54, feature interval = 5.22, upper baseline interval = 5.93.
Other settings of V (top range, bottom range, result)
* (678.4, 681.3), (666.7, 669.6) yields 1.13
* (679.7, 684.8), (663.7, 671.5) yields 1.13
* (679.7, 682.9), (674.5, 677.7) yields 1.05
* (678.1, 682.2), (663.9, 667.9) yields 1.10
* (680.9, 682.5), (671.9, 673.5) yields 1.11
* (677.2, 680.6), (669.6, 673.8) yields 1.17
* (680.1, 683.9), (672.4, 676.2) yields 1.05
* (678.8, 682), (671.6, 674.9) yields 1.07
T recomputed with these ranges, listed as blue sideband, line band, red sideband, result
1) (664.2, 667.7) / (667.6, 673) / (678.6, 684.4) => 0.448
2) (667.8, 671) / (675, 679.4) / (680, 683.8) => -0.222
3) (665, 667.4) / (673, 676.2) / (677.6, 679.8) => 0.148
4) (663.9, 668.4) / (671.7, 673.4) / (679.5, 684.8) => 0.112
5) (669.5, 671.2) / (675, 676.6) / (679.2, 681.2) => -0.041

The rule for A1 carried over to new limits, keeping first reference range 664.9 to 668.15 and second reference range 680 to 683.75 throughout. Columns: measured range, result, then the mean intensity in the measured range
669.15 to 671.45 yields 0.27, 4.97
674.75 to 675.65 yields 0.04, 5.51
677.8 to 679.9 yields -0.08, 6.11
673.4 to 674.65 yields -0.02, 5.83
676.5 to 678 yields 0.01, 5.81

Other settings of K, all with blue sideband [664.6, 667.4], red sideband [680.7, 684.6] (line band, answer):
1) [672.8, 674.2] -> 0.03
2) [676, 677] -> 0.05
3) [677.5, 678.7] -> -0.12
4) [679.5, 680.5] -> 0.00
